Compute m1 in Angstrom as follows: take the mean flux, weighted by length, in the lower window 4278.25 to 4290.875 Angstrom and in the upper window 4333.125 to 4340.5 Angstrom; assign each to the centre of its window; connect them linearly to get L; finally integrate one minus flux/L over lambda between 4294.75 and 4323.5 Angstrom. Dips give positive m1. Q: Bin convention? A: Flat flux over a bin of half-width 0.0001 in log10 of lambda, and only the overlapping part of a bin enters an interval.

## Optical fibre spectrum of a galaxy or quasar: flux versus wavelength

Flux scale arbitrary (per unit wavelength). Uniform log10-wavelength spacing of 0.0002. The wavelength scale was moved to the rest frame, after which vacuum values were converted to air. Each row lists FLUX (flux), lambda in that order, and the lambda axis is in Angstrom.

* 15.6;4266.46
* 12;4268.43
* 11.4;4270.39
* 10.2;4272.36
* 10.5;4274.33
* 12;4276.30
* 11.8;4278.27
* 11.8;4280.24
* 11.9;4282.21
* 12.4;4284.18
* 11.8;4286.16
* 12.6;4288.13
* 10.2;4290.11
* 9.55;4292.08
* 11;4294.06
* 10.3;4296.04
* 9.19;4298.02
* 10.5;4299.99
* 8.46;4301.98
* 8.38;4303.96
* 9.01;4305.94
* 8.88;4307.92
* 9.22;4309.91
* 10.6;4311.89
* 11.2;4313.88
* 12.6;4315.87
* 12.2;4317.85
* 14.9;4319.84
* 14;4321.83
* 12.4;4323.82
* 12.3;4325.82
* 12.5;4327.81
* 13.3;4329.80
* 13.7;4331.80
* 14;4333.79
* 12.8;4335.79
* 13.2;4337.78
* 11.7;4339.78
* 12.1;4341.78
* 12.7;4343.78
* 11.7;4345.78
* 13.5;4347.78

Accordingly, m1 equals 3.8 Angstrom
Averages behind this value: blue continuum 11.8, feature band 10.7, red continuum 12.9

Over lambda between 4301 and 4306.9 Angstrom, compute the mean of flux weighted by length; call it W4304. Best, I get 8.62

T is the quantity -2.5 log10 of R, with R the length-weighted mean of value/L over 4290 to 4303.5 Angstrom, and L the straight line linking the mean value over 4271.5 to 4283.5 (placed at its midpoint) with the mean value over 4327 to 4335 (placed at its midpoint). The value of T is 0.23 mag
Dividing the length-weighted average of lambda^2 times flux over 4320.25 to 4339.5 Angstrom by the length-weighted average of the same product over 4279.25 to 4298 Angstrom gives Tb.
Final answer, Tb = 1.20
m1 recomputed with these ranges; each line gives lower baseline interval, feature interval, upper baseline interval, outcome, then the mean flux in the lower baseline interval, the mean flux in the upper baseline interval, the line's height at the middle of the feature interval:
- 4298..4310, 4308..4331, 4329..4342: -2.4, 9.08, 13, 11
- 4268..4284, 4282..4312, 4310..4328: 4.3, 11.5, 12.4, 11.9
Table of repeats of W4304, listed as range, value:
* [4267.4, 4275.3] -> 11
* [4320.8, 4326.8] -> 12.9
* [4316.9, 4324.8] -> 13.4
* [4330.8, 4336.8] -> 13.5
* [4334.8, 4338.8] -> 13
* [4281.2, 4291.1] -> 11.8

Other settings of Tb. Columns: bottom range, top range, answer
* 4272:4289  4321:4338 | 1.15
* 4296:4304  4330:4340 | 1.43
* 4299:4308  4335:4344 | 1.40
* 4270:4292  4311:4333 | 1.13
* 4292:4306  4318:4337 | 1.40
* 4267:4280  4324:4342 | 1.15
